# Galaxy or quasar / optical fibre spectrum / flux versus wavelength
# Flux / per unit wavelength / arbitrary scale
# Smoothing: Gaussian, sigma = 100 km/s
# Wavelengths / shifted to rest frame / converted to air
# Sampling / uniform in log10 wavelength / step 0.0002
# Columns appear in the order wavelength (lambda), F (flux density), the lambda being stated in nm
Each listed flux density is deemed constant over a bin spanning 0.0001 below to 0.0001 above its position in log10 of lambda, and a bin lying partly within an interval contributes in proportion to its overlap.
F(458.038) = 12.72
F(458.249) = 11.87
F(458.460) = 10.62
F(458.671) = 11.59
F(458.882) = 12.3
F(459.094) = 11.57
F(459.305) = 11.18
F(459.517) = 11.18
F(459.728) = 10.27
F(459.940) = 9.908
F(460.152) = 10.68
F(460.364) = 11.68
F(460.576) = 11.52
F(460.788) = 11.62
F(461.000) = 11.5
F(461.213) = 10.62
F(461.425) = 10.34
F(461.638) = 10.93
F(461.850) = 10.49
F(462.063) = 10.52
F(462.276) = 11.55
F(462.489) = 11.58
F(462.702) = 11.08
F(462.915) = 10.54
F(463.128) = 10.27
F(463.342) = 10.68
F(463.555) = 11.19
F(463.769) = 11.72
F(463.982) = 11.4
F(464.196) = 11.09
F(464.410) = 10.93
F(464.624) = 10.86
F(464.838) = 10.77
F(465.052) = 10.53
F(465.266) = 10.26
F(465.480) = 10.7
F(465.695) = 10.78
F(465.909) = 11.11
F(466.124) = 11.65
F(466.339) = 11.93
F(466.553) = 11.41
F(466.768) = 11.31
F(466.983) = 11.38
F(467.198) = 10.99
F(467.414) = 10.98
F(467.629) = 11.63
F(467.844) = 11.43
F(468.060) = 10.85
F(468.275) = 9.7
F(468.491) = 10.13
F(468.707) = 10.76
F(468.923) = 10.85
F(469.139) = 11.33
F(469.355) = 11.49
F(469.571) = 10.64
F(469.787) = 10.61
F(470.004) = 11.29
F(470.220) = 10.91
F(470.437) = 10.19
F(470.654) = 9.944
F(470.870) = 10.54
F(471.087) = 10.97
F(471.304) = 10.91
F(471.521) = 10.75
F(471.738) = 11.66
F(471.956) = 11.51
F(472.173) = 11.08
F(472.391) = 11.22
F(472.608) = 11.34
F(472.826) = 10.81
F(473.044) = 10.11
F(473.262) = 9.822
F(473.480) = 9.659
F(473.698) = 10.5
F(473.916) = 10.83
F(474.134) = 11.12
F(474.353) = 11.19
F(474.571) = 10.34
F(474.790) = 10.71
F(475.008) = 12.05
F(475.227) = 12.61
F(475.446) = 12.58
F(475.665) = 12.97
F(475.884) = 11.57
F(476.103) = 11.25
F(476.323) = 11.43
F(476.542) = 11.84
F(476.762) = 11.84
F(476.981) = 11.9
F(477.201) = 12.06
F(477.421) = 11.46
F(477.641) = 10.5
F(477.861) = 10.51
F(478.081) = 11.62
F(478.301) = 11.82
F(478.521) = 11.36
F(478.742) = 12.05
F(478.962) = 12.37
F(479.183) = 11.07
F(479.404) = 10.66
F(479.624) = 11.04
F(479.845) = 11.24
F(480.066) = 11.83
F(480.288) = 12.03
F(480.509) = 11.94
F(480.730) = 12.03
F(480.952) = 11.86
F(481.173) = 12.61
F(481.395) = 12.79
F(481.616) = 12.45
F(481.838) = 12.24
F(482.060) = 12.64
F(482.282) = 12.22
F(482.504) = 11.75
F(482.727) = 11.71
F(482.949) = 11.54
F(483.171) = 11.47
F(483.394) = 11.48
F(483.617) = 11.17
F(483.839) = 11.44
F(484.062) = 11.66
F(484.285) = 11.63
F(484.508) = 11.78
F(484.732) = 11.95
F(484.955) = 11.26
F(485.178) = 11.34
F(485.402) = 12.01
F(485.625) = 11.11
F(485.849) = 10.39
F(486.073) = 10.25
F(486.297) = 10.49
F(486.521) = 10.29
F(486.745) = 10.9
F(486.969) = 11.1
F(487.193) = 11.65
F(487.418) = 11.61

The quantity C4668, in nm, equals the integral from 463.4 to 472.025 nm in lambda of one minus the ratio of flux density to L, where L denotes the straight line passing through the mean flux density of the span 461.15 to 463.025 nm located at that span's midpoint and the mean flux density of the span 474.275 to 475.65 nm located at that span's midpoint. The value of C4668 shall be 0.19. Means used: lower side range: 10.9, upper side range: 11.7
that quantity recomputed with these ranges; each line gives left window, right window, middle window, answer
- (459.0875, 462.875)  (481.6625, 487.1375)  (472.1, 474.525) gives 0.12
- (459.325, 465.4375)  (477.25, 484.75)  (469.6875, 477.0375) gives 0.17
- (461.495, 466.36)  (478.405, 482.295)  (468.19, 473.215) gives 0.24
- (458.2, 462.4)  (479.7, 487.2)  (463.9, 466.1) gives 0.06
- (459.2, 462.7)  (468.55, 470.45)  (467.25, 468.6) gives 0.02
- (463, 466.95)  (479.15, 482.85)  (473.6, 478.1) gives 0.06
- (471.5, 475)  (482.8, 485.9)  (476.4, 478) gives -0.06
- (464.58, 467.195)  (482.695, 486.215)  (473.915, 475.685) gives -0.06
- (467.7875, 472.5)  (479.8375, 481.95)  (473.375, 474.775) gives 0.09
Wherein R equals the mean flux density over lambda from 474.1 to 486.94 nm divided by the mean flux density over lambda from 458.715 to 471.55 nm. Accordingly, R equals 1.06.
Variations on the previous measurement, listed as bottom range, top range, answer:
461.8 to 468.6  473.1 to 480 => 1.03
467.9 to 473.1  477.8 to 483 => 1.09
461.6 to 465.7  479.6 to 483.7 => 1.09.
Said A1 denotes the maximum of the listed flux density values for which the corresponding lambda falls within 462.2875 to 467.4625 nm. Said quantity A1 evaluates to 11.93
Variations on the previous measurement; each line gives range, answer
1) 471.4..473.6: 11.66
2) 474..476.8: 12.97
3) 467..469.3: 11.63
